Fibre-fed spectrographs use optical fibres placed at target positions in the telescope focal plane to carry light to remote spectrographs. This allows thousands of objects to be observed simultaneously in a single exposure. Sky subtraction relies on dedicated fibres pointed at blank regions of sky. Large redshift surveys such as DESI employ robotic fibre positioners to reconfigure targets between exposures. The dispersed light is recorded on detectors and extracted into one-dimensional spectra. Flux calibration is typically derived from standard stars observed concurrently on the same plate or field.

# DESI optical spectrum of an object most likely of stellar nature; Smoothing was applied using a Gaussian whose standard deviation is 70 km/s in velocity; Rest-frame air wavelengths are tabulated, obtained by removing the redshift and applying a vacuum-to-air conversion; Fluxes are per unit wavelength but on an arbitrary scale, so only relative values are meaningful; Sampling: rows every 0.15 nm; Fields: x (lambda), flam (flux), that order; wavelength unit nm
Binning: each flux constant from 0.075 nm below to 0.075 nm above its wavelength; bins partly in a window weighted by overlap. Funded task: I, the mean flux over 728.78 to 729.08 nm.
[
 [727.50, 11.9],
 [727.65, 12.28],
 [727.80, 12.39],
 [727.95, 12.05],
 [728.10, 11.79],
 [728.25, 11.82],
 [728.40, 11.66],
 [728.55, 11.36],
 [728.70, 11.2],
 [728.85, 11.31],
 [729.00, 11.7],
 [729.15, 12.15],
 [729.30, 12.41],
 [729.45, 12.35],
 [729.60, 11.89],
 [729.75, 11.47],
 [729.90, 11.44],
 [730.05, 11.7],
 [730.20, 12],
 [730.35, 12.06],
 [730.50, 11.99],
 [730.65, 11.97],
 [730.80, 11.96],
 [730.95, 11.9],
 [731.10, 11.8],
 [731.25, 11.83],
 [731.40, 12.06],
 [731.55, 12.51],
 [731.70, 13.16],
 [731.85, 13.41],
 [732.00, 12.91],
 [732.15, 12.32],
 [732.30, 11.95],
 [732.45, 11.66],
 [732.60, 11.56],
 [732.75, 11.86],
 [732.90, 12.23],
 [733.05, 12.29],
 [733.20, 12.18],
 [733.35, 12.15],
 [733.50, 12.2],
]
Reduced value 11.5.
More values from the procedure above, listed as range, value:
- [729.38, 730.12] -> 11.8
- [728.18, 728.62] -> 11.6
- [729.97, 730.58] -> 11.9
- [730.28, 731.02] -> 12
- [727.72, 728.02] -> 12.2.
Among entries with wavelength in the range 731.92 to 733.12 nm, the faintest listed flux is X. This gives 11.56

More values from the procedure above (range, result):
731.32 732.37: 11.95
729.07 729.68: 11.89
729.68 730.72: 11.44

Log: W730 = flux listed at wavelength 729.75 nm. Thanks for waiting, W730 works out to 11.47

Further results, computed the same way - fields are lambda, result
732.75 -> 11.86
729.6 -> 11.89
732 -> 12.91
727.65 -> 12.28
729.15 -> 12.15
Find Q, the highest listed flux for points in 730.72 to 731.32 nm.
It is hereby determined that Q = 11.96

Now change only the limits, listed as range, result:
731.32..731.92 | 13.41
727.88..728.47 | 12.05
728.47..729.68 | 12.41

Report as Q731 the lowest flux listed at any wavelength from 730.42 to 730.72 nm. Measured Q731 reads 11.97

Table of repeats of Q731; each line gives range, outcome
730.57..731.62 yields 11.8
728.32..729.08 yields 11.2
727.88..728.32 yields 11.79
